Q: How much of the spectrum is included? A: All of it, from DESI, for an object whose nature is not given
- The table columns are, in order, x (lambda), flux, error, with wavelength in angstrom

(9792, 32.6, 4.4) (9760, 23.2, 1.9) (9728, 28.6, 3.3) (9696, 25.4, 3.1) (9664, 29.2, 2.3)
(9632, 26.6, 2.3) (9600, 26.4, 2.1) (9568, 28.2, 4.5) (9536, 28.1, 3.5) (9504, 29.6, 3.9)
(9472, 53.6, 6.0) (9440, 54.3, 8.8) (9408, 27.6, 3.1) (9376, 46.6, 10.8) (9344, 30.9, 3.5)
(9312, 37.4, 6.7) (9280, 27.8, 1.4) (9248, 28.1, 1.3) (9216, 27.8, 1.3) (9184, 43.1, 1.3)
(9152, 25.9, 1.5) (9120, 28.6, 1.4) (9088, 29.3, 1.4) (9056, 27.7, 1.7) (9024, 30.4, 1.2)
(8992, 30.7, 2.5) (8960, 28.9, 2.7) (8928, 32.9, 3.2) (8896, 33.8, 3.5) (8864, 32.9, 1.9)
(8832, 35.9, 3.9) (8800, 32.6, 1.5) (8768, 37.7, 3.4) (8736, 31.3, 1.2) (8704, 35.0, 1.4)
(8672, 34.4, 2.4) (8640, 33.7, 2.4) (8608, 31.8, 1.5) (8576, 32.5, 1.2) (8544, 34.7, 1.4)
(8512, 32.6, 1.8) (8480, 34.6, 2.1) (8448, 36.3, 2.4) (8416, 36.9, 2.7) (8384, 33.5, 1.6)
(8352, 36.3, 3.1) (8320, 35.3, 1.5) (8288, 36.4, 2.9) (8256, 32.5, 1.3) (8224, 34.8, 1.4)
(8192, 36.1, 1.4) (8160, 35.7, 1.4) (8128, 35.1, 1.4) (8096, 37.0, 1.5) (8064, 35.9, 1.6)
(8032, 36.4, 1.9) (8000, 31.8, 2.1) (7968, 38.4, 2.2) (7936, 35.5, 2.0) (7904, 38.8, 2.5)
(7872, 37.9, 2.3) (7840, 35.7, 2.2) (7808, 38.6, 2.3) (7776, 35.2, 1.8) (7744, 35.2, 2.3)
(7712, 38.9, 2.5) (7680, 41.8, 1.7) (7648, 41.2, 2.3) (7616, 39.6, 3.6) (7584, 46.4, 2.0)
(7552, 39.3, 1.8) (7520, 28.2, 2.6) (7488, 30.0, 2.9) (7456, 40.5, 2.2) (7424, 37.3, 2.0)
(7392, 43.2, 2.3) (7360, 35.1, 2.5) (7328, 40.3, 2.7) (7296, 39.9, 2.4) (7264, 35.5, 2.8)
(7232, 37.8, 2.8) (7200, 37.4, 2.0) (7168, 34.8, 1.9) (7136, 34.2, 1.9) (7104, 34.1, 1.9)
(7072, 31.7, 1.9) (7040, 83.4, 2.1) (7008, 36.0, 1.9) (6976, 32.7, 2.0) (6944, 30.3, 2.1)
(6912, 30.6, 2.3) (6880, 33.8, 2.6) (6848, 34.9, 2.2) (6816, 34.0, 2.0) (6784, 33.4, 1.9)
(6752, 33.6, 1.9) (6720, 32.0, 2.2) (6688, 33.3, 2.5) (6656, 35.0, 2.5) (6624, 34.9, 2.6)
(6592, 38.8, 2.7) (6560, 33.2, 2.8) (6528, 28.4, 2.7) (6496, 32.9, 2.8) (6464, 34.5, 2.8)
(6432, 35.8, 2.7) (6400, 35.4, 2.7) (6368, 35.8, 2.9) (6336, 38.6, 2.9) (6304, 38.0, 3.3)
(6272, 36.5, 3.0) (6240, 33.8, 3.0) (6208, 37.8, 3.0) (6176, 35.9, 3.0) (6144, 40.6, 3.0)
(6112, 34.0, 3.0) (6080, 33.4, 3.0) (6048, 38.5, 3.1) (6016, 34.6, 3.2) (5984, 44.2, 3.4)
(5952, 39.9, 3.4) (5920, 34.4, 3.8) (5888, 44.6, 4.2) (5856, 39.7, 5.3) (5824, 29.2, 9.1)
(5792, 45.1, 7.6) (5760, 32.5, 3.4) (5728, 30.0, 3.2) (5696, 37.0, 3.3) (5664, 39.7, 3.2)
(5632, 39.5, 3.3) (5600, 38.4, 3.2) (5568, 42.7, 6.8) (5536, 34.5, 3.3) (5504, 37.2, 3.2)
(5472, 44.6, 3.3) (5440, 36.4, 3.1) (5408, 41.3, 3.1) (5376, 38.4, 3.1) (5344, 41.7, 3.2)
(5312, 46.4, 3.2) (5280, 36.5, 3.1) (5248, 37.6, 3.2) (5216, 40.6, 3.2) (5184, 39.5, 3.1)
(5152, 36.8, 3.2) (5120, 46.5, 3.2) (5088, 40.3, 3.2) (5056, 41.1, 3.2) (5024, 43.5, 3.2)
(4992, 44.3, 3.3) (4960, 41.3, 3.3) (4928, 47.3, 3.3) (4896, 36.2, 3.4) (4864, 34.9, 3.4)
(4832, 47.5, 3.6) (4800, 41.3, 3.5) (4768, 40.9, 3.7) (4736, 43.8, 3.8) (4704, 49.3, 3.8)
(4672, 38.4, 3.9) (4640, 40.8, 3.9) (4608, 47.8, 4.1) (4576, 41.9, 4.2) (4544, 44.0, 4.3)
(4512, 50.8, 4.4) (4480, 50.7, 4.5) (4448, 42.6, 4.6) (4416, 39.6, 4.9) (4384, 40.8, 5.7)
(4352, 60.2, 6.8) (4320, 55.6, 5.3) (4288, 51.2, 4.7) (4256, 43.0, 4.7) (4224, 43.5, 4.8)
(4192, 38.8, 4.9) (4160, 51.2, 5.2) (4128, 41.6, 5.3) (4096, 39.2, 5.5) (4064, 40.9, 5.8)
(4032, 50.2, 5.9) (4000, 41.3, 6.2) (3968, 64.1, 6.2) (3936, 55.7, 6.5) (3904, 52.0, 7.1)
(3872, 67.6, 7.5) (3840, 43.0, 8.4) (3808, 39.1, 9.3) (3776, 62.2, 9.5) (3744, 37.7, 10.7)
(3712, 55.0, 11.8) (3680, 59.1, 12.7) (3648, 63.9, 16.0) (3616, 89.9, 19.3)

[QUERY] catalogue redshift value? 0.889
